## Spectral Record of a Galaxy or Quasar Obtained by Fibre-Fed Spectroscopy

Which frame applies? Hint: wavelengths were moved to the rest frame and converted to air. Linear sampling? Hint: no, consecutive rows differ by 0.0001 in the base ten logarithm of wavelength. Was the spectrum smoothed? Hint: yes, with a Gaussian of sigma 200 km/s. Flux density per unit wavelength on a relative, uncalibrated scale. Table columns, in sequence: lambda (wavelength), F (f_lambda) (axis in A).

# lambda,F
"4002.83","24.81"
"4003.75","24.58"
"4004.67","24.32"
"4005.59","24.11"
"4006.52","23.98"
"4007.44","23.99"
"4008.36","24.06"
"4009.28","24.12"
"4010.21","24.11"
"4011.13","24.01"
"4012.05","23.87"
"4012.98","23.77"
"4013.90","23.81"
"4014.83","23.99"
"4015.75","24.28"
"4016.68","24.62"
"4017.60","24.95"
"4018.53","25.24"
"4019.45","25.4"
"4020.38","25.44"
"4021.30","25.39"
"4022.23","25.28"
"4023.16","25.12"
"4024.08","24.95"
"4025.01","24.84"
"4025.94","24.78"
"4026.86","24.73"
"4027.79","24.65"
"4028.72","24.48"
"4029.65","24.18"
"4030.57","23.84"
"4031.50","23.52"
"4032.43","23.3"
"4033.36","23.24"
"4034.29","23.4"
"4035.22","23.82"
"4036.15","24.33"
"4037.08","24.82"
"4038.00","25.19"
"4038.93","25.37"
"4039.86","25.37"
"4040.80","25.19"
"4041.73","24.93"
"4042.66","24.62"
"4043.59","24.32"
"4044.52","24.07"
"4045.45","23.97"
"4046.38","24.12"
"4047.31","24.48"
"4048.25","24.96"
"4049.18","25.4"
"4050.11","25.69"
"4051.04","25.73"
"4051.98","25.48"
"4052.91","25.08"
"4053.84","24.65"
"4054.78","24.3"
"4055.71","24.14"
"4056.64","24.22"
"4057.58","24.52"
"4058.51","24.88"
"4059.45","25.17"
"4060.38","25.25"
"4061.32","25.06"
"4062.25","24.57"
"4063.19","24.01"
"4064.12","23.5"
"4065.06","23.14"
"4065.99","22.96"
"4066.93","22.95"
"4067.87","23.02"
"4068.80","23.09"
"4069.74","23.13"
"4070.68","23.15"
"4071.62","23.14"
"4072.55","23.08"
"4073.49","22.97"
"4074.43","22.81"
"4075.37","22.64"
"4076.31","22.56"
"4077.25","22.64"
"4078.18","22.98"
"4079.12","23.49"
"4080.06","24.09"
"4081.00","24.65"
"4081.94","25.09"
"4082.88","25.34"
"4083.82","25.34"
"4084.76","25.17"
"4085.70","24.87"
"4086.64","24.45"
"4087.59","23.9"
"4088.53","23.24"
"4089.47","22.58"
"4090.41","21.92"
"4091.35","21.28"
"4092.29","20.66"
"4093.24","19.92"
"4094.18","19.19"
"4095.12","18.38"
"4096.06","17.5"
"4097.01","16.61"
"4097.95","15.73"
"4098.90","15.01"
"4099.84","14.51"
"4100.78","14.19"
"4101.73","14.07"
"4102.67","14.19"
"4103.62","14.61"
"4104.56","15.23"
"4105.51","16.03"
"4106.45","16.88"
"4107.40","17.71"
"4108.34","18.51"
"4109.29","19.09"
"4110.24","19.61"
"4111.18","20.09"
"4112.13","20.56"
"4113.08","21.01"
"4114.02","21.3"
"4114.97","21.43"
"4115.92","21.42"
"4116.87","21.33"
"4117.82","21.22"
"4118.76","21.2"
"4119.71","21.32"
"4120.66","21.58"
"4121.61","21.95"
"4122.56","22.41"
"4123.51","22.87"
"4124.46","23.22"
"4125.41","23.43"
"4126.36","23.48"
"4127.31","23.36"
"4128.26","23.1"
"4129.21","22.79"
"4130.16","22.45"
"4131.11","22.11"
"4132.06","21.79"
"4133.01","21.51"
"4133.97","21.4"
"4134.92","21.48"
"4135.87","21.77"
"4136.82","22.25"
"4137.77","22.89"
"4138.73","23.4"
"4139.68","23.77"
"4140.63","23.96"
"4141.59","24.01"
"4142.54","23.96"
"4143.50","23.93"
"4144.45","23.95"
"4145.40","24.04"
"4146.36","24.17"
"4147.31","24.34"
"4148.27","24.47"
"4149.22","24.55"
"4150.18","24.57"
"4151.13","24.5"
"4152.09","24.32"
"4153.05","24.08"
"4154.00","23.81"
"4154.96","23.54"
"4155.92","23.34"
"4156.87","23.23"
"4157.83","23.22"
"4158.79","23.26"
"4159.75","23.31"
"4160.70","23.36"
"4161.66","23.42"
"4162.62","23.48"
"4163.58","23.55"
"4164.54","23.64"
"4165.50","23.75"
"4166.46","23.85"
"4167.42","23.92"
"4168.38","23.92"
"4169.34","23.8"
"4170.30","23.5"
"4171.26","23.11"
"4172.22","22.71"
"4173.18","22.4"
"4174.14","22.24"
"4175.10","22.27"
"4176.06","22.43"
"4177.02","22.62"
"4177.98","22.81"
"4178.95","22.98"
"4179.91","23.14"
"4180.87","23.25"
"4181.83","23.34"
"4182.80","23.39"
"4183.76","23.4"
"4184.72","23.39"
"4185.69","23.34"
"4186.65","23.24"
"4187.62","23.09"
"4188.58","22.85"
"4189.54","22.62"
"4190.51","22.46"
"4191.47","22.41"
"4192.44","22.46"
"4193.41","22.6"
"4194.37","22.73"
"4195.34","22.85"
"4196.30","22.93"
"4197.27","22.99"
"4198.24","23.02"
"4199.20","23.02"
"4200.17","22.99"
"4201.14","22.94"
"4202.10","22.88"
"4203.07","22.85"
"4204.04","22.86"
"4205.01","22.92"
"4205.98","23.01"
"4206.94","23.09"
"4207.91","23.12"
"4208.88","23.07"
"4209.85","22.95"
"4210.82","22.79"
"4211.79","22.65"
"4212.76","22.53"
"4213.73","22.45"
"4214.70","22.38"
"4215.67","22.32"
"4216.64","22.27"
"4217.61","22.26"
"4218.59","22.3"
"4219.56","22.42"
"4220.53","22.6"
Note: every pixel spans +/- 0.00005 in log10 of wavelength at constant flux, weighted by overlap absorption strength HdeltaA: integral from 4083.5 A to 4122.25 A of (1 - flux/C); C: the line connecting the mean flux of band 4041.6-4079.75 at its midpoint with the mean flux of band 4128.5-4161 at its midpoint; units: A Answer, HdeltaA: 6.65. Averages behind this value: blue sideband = 24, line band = 19.6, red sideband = 23.3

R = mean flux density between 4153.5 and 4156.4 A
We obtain 23.6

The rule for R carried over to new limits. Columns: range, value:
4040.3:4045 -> 24.6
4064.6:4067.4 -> 23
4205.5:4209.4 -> 23.1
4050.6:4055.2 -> 25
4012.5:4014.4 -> 23.7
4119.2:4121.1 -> 21.4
